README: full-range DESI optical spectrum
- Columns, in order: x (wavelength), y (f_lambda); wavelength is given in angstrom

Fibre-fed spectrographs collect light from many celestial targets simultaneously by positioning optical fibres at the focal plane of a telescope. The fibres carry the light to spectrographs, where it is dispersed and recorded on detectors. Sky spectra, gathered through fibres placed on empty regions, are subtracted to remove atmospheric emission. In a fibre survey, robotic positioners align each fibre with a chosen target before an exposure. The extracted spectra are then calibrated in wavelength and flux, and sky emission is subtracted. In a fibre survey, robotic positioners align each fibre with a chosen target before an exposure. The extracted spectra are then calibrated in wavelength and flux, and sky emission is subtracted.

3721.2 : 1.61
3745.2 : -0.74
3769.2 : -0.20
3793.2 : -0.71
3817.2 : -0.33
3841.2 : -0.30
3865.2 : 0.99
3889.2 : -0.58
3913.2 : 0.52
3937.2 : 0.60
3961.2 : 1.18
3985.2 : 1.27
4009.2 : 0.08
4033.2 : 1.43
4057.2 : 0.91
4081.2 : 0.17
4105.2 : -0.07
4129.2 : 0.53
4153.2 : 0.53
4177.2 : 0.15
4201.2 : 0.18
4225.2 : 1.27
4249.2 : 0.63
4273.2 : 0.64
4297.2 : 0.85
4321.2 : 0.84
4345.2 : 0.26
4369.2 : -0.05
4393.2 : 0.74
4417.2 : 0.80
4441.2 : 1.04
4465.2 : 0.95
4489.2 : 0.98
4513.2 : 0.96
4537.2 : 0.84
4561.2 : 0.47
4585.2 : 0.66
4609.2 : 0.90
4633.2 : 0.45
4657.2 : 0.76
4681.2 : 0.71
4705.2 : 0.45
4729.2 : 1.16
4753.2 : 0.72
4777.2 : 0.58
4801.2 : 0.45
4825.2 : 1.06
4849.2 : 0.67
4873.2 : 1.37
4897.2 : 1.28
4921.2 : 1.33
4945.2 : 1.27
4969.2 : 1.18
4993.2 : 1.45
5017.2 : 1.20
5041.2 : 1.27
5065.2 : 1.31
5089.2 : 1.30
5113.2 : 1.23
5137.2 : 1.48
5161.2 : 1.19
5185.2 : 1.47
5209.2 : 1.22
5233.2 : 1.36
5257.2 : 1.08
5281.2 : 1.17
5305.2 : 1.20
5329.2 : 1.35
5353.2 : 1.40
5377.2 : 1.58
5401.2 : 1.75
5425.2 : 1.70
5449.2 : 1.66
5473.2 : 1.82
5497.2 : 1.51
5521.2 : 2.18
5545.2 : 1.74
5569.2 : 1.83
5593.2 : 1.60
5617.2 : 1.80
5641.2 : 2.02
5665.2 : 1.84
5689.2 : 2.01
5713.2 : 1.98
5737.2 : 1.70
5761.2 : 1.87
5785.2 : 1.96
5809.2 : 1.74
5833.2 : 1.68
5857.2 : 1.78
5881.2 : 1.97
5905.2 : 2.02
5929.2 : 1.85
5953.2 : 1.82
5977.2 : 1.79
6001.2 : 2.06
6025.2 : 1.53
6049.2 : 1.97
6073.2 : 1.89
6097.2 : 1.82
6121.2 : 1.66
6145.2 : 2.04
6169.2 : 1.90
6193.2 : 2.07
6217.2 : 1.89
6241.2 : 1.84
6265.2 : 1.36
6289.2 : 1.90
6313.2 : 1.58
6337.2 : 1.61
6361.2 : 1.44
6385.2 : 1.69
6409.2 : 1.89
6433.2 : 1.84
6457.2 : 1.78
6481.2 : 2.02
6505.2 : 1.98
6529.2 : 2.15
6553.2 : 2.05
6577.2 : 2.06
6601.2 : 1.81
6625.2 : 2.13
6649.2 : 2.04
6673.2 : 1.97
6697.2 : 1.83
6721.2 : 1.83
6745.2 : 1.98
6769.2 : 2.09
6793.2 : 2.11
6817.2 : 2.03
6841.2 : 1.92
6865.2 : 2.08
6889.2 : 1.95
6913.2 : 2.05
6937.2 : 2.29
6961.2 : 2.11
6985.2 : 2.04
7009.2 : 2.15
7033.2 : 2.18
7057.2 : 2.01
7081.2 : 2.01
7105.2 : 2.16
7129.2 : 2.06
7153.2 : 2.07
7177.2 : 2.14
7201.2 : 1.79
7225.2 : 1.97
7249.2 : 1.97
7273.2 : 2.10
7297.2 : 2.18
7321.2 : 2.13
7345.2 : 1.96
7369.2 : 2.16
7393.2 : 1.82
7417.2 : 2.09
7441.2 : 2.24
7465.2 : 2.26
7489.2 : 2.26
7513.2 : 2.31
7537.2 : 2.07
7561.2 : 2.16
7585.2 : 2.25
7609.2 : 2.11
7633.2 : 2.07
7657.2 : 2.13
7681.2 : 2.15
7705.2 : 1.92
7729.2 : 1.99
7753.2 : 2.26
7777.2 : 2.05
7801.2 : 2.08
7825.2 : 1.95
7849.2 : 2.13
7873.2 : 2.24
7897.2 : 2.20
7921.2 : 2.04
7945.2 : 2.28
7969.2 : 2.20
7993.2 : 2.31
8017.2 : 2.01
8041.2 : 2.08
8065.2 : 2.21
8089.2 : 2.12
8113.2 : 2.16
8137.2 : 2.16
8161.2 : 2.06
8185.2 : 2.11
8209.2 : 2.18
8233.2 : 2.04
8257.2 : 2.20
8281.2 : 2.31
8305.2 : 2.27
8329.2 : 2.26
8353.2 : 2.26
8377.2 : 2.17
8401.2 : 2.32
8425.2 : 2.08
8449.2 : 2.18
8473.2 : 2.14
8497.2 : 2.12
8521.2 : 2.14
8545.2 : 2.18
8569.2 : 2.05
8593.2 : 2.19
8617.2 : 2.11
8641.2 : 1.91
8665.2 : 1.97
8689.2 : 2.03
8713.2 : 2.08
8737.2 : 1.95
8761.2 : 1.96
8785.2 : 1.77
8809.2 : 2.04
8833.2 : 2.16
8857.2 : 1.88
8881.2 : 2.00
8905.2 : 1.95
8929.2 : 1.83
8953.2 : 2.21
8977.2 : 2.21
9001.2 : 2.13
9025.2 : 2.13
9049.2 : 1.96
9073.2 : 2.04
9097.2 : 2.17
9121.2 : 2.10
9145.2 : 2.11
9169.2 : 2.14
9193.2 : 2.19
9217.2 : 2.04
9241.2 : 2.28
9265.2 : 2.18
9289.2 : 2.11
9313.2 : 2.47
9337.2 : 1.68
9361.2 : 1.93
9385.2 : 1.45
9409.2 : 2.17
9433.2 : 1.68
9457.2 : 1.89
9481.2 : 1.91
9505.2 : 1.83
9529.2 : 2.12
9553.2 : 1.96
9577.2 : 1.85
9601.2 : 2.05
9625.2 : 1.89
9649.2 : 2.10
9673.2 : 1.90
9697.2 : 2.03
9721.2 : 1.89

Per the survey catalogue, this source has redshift 0.22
